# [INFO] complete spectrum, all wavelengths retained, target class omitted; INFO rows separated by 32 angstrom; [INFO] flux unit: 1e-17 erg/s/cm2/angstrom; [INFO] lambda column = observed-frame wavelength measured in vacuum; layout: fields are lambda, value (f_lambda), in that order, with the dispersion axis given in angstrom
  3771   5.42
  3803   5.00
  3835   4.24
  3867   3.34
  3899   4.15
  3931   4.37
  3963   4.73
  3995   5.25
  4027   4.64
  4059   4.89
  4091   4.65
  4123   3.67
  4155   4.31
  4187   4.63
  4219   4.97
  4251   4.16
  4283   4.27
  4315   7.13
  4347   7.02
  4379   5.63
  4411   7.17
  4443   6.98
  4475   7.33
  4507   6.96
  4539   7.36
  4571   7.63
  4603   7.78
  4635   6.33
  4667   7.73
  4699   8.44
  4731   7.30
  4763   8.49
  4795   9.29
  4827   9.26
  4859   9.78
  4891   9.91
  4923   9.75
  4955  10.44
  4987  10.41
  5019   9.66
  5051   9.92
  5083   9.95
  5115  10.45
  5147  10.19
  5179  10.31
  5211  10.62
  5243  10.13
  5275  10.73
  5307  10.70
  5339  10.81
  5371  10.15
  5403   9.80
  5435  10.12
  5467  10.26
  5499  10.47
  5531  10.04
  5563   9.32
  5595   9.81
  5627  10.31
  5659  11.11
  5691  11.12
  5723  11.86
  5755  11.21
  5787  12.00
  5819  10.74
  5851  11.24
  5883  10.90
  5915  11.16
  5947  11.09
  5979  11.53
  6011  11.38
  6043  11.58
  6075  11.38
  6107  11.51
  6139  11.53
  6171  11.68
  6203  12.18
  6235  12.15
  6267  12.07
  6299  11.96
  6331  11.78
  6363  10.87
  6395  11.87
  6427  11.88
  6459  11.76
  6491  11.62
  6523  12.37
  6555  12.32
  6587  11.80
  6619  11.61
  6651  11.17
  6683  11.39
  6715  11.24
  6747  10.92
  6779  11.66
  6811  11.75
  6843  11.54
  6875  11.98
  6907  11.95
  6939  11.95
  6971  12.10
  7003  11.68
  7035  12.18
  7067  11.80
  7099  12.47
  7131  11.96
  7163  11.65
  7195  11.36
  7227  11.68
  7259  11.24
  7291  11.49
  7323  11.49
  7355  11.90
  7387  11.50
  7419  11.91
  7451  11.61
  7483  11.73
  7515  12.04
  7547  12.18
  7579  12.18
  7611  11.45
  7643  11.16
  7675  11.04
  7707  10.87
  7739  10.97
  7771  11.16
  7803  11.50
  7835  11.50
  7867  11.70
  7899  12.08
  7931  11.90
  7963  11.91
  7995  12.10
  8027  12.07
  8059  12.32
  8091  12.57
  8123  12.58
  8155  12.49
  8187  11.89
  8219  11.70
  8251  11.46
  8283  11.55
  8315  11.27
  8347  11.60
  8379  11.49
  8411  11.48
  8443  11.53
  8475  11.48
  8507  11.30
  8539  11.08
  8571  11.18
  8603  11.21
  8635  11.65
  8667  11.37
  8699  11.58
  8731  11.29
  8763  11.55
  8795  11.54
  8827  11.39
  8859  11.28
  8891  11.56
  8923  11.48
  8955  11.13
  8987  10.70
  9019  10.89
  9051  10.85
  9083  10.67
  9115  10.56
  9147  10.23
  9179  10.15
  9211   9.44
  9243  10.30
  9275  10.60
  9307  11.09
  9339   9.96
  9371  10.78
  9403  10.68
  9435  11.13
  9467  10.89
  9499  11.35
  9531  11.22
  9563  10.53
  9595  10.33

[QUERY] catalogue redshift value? 0.078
